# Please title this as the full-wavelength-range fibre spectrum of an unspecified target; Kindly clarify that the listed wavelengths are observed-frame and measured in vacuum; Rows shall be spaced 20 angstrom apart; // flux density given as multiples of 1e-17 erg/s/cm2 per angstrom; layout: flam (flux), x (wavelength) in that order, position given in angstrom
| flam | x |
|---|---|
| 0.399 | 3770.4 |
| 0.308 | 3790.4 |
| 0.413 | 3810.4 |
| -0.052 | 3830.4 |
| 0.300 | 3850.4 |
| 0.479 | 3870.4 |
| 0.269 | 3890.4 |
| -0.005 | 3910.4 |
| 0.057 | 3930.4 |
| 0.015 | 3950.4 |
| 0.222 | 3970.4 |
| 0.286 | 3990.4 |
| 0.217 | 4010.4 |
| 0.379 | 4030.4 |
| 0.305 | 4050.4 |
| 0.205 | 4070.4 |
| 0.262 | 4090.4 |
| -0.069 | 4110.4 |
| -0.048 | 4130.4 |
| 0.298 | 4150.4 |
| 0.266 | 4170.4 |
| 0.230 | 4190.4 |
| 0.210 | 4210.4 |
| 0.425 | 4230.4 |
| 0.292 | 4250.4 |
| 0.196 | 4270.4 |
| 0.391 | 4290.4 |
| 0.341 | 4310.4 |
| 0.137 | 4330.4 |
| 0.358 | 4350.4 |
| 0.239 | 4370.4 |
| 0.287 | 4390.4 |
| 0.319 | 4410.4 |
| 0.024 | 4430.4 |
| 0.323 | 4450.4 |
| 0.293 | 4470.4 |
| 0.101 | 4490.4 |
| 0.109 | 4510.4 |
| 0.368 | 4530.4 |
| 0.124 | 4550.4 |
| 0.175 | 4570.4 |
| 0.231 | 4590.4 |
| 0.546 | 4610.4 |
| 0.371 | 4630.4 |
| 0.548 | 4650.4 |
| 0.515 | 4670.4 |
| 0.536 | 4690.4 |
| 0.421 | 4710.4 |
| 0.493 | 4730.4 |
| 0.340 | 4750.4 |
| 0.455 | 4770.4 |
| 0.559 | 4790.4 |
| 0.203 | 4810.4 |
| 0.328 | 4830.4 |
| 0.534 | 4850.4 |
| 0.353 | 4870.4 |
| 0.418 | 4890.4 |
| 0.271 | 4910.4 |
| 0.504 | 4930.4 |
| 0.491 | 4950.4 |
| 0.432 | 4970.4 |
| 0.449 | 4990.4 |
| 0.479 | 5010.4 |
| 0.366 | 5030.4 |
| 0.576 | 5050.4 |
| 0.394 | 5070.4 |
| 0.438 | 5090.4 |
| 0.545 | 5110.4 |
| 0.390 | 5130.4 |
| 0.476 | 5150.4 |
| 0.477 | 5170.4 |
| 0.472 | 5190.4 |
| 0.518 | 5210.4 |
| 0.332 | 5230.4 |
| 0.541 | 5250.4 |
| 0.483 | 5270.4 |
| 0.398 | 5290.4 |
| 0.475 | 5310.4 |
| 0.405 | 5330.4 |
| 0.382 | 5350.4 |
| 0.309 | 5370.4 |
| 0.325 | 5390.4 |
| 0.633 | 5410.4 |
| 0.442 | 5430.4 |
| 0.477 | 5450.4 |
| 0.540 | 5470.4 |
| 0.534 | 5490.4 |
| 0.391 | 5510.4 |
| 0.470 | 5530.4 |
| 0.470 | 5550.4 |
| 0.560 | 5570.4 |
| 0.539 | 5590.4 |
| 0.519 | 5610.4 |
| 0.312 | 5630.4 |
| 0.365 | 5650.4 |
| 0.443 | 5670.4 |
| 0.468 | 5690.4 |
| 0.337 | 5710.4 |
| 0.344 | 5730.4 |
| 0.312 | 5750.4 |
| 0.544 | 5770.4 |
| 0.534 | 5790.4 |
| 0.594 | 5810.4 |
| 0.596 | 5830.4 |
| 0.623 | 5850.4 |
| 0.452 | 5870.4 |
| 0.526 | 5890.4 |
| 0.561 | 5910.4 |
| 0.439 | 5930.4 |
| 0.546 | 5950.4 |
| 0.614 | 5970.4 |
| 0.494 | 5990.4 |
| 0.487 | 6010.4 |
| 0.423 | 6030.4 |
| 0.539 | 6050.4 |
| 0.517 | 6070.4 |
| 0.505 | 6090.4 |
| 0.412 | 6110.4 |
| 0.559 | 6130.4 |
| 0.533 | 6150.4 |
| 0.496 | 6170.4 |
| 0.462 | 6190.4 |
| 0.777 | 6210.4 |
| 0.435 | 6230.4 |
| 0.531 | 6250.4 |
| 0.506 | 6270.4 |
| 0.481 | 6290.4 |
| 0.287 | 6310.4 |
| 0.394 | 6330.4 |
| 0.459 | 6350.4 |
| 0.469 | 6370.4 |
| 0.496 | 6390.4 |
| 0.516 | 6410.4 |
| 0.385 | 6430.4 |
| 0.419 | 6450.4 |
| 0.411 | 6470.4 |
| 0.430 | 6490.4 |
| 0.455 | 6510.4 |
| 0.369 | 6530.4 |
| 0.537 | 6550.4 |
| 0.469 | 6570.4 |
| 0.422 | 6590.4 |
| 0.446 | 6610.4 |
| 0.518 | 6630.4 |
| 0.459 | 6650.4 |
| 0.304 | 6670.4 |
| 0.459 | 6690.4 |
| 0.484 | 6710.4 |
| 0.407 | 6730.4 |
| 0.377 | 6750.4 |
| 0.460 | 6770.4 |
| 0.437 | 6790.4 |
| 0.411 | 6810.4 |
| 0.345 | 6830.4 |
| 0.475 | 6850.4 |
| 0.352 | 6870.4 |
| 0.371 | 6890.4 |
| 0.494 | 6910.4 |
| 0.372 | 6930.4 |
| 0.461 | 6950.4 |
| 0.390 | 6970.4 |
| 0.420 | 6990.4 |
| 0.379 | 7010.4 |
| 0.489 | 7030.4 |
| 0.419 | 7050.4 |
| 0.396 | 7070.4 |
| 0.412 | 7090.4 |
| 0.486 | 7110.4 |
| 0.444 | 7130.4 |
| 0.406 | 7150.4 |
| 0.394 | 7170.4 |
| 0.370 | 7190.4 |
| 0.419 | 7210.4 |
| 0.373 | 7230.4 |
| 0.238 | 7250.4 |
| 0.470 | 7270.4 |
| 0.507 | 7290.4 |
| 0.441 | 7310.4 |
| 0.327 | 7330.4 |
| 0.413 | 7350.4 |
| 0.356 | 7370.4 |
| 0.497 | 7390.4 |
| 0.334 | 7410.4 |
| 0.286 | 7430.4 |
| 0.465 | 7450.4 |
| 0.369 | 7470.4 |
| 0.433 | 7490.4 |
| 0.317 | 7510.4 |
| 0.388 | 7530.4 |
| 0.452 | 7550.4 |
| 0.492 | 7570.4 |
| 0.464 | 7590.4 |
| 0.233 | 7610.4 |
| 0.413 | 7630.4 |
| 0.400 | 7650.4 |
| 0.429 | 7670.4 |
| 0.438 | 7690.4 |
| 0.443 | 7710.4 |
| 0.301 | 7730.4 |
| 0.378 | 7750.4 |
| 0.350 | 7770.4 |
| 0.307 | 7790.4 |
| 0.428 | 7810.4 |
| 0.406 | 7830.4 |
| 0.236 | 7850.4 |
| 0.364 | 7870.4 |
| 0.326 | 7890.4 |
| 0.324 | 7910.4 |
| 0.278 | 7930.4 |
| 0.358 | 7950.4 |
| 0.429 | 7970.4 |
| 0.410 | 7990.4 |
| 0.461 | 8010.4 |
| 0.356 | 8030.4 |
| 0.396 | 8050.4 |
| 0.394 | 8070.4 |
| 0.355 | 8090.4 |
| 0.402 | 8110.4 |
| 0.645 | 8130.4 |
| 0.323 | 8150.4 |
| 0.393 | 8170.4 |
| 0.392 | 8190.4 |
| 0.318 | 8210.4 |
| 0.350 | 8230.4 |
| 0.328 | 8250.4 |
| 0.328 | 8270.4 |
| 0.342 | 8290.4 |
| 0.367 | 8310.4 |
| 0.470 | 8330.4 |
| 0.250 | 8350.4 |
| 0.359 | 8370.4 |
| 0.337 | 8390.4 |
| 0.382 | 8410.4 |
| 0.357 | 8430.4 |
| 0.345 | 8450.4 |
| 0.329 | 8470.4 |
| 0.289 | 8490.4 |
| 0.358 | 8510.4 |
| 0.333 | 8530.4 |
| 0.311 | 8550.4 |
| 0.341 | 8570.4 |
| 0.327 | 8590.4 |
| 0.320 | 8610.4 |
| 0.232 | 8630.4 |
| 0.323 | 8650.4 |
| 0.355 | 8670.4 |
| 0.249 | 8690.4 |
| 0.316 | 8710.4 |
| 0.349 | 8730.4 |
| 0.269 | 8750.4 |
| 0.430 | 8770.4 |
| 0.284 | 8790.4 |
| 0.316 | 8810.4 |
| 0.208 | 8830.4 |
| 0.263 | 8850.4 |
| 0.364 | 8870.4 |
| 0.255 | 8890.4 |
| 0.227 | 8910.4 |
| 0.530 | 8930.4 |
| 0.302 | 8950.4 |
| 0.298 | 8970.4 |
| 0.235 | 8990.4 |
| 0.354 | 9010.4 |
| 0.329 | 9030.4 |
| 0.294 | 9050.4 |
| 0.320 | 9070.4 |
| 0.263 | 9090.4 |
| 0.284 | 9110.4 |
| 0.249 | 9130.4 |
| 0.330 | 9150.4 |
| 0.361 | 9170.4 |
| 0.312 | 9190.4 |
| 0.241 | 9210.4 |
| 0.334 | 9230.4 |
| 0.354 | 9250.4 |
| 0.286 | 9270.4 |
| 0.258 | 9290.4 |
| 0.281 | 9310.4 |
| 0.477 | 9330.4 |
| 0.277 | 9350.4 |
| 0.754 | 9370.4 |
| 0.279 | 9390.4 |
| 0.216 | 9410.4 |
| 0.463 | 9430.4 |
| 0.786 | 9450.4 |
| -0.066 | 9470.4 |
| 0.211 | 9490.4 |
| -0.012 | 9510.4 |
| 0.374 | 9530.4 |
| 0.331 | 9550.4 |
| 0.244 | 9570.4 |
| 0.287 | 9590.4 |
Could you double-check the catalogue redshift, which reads 0.238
